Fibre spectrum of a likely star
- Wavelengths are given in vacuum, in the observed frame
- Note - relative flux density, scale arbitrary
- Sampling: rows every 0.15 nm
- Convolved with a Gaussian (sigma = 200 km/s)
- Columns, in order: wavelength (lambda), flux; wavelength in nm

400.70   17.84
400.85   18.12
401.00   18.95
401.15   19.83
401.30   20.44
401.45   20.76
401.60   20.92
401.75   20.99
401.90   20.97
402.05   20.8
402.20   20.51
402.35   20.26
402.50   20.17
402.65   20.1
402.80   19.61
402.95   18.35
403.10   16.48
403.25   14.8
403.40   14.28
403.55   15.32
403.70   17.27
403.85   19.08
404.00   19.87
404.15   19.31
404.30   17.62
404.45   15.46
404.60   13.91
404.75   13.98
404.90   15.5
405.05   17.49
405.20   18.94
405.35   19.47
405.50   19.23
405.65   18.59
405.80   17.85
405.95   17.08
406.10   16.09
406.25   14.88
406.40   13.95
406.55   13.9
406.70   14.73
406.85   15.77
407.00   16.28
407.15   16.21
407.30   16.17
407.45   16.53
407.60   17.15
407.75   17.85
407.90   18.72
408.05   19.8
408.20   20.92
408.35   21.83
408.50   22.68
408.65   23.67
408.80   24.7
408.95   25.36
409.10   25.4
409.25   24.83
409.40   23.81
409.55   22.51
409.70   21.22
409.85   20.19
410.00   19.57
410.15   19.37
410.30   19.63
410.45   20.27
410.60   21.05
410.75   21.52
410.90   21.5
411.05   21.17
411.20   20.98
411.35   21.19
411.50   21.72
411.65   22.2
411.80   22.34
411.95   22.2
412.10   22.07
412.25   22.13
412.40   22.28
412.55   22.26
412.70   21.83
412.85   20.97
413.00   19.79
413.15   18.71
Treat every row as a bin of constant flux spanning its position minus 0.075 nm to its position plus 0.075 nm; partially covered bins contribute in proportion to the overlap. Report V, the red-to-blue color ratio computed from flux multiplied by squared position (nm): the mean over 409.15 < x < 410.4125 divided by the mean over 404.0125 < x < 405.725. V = 1.27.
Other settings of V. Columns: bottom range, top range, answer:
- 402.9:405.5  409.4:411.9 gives 1.29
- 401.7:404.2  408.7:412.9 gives 1.22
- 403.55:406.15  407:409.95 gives 1.22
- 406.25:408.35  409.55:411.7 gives 1.26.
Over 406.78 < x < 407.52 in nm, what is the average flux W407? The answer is 16.2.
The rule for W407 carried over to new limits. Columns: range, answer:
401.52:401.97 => 21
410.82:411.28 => 21.2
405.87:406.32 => 16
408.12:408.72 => 22.2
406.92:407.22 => 16.2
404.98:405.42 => 18.6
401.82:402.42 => 20.6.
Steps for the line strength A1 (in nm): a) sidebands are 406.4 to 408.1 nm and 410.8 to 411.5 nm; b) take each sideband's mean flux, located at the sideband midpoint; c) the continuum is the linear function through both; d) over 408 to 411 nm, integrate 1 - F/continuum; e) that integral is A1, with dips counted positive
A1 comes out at -0.447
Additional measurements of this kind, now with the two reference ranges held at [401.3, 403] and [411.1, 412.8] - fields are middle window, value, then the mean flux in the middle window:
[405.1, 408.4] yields 0.59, 17.3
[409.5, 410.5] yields 0.06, 20.3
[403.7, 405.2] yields 0.27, 17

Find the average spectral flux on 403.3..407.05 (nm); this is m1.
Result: 16.6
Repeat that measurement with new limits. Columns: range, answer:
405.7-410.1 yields 19.3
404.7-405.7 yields 17.7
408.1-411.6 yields 21.9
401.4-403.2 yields 19.9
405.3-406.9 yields 16.5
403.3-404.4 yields 17.4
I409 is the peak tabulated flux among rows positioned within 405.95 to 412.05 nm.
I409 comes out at 25.4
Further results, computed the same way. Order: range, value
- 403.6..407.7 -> 19.87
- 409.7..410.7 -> 21.22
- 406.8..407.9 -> 18.72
